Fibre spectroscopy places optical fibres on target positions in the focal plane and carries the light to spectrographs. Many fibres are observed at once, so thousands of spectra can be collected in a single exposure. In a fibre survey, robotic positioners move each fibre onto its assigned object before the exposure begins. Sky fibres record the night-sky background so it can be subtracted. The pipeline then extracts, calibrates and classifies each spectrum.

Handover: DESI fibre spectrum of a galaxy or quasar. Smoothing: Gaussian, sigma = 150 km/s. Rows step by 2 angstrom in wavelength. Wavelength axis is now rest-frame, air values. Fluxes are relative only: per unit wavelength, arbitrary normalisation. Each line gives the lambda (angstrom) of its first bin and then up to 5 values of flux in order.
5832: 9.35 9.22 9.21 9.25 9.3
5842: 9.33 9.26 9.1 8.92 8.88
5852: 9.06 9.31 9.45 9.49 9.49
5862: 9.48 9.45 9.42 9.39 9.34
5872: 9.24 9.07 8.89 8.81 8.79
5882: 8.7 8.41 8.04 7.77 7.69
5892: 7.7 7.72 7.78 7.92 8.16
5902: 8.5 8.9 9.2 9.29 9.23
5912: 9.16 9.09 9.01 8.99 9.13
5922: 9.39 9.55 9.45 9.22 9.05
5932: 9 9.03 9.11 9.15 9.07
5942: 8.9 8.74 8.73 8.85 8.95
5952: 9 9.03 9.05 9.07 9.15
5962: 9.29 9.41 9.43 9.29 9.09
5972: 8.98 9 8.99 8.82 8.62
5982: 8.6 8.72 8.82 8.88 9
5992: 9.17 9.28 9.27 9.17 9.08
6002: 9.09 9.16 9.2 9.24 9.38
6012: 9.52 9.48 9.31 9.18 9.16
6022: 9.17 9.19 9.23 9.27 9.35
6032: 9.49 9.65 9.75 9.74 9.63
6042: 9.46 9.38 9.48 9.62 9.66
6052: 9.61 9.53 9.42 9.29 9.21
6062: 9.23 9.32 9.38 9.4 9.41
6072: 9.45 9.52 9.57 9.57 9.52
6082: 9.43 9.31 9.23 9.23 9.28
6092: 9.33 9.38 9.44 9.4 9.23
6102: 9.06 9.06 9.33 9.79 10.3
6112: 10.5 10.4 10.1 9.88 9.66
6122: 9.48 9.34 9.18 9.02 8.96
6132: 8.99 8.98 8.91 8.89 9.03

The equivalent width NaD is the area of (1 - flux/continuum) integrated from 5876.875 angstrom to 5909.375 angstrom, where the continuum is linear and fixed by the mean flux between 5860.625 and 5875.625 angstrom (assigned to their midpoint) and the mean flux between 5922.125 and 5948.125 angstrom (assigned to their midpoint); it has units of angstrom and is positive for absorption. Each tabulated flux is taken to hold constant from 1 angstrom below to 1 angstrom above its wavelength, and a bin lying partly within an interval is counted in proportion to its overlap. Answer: 3.12 angstrom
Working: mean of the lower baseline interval 9.33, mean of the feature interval 8.35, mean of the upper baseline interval 9.08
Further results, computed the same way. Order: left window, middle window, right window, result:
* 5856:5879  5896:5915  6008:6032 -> 1.1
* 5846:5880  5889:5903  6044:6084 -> 2.0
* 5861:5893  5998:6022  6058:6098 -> -0.2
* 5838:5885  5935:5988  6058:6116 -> 1.8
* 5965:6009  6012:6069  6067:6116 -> -0.8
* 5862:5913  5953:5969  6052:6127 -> -0.4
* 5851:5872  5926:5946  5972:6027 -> 0.4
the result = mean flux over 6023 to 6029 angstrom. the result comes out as 9.23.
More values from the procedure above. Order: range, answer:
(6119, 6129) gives 9.34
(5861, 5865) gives 9.46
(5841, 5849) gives 9.15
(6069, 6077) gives 9.49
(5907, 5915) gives 9.19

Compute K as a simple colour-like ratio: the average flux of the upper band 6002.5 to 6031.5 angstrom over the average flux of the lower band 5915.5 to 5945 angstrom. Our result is 1.02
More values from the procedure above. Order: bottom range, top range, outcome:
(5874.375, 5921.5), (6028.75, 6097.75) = 1.10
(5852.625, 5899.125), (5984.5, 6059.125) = 1.07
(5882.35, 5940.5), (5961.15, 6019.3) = 1.04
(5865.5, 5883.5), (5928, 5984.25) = 1.00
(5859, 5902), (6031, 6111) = 1.10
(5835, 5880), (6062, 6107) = 1.01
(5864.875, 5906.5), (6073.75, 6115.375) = 1.12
